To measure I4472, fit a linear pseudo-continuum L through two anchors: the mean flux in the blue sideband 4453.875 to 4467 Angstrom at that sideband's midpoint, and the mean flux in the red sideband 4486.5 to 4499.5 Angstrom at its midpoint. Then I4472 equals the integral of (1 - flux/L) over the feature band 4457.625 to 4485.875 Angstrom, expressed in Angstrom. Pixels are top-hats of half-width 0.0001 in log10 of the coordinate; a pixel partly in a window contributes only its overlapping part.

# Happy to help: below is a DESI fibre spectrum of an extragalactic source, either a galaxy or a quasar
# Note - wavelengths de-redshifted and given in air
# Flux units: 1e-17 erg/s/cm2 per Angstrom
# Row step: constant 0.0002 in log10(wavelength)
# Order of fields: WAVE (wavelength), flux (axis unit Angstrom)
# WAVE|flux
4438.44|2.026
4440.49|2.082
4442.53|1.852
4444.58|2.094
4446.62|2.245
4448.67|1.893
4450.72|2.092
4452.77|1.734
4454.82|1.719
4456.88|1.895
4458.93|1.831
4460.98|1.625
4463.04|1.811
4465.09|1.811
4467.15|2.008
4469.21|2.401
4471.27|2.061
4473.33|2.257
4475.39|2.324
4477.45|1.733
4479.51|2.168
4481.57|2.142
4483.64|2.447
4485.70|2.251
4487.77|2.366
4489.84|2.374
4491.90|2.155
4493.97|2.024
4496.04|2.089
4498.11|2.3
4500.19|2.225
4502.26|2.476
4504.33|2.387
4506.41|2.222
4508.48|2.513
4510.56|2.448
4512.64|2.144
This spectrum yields -1.6 Angstrom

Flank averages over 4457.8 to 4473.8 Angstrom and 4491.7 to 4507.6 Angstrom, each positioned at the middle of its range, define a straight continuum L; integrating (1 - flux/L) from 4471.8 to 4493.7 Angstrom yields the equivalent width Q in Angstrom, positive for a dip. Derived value -1.1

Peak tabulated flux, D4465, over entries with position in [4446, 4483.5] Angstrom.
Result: 2.401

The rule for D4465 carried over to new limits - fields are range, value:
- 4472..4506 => 2.476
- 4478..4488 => 2.447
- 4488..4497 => 2.374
